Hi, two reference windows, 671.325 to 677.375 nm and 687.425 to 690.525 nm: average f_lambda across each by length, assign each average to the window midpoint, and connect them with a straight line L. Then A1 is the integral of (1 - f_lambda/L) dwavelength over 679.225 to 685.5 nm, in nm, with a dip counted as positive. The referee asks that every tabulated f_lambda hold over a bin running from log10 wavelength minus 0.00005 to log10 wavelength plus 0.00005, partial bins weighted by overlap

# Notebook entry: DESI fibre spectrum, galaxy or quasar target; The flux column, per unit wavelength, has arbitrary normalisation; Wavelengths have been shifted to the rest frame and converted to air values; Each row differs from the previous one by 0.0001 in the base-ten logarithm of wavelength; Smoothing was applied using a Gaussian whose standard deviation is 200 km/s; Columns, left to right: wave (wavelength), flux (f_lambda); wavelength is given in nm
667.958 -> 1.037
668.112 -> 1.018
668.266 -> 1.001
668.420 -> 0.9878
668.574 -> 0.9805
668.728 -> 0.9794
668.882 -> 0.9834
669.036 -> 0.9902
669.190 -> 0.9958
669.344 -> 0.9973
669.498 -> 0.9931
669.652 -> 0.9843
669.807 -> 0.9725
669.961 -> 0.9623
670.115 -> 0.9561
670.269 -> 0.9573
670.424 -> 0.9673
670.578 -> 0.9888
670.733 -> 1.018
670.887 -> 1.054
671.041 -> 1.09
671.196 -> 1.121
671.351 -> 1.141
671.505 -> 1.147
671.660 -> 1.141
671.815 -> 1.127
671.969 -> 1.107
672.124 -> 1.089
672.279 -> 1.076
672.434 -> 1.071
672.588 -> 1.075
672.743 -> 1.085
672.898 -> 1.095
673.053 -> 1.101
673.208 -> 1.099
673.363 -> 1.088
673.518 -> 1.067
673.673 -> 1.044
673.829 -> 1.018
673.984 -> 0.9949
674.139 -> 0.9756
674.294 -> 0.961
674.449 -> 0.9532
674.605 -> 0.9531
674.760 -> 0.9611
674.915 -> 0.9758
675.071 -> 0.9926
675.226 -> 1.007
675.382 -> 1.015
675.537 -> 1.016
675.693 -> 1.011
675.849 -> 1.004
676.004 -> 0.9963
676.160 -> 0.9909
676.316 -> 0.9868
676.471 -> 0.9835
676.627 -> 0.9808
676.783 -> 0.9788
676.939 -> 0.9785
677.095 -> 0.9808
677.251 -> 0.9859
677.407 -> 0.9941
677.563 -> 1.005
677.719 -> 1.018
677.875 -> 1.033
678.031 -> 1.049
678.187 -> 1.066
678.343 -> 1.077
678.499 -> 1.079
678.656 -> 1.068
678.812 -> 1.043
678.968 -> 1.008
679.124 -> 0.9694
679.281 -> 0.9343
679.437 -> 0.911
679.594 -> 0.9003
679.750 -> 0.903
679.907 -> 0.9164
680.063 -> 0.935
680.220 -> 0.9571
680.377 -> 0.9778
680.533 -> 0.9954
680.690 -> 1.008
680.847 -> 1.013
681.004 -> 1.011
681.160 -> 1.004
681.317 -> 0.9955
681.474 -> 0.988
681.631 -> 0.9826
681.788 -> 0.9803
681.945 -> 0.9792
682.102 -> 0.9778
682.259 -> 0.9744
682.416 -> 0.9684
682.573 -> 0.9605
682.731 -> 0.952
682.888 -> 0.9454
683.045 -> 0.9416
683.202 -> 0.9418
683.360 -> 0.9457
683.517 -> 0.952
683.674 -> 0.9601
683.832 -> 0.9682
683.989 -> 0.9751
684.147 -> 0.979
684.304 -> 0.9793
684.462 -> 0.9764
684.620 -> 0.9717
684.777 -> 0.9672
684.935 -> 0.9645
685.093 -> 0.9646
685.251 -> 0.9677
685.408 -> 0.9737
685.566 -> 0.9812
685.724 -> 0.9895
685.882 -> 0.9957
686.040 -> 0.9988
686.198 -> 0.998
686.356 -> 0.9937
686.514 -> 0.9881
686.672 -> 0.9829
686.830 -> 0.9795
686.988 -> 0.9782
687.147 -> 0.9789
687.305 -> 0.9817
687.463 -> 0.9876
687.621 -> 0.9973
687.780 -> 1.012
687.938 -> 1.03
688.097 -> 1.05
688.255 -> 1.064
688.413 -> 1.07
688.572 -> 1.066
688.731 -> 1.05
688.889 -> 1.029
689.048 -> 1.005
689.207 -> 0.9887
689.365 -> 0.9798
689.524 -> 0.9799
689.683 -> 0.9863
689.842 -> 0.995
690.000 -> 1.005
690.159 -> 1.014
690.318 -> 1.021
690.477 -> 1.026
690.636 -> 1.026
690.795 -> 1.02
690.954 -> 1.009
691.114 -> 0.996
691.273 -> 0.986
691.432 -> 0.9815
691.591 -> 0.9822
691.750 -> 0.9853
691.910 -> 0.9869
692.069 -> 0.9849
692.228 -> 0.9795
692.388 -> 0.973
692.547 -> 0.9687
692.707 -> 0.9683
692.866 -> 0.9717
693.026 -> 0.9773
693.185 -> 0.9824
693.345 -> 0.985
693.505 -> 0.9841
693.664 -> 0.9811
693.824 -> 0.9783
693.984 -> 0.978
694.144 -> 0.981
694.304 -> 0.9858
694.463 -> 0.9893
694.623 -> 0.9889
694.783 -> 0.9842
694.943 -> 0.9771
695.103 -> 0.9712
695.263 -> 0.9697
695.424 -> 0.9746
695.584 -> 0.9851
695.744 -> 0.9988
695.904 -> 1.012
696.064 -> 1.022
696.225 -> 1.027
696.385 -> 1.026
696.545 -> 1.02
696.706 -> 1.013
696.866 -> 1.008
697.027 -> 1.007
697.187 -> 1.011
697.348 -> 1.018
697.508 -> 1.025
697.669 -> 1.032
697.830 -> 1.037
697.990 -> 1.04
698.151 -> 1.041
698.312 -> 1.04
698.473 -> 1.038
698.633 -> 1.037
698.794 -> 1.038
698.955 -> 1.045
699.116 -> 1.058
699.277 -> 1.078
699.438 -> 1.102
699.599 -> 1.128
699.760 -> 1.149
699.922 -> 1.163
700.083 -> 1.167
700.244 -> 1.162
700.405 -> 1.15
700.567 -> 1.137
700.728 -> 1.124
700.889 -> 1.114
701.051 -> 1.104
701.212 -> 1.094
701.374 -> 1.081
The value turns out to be 0.36 nm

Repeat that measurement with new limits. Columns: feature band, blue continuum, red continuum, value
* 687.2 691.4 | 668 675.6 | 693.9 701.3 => 0.103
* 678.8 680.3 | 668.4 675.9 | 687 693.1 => 0.109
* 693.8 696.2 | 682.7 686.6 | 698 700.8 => 0.161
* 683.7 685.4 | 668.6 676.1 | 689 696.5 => 0.059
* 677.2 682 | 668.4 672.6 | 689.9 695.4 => 0.104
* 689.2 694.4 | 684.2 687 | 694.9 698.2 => 0.042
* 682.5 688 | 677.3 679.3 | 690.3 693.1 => 0.179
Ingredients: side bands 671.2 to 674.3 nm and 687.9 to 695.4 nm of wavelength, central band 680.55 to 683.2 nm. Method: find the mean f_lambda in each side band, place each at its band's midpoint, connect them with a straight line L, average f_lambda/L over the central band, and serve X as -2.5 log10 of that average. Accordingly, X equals 0.065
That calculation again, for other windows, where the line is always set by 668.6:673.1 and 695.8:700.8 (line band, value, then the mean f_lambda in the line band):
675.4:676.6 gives 0.05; 0.999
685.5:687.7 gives 0.07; 0.988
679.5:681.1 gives 0.09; 0.962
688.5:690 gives 0.05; 1.01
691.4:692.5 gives 0.08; 0.982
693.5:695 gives 0.08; 0.983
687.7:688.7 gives 0.01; 1.05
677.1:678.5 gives 0.02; 1.03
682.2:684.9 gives 0.10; 0.962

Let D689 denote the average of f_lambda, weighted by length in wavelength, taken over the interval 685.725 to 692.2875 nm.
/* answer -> 1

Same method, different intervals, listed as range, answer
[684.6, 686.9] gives 0.982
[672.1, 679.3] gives 1.02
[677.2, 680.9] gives 0.994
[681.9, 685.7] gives 0.966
